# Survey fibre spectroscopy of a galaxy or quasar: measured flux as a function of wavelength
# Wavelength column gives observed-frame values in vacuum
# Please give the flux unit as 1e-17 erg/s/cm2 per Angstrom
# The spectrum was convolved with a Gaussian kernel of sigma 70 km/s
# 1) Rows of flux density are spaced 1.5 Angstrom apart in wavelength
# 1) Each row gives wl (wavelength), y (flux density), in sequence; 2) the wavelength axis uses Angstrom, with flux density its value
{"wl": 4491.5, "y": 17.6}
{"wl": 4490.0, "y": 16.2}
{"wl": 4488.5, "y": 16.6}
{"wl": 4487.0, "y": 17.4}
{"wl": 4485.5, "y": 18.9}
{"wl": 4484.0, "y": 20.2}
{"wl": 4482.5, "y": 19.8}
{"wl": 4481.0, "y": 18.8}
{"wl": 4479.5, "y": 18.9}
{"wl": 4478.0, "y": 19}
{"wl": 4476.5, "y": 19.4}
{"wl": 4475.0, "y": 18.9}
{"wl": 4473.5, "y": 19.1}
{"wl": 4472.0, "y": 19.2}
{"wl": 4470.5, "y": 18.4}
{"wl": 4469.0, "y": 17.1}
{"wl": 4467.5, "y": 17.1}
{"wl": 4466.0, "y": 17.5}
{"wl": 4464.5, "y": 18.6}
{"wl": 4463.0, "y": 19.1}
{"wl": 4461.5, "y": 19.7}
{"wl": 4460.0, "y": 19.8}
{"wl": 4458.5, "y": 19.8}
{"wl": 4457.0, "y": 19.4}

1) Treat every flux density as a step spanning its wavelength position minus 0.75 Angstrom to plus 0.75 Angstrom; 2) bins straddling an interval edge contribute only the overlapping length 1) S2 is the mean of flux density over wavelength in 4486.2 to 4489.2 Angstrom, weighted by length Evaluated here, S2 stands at 17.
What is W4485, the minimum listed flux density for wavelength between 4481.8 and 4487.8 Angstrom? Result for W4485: 17.4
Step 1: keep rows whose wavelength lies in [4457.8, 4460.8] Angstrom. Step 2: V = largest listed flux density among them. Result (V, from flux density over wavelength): 19.8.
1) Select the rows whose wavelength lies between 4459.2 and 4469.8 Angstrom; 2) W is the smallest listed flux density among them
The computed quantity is 17.1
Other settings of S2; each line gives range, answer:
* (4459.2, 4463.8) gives 19.5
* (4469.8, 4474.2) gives 18.9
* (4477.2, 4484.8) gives 19.3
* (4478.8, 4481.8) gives 18.9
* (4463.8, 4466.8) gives 18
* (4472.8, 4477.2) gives 19.1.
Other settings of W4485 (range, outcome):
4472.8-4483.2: 18.8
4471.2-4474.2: 19.1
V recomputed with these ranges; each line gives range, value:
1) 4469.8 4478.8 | 19.4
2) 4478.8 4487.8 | 20.2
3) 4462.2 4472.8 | 19.2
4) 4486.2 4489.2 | 17.4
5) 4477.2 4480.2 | 19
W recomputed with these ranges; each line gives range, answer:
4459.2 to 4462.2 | 19.7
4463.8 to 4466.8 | 17.5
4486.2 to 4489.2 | 16.6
